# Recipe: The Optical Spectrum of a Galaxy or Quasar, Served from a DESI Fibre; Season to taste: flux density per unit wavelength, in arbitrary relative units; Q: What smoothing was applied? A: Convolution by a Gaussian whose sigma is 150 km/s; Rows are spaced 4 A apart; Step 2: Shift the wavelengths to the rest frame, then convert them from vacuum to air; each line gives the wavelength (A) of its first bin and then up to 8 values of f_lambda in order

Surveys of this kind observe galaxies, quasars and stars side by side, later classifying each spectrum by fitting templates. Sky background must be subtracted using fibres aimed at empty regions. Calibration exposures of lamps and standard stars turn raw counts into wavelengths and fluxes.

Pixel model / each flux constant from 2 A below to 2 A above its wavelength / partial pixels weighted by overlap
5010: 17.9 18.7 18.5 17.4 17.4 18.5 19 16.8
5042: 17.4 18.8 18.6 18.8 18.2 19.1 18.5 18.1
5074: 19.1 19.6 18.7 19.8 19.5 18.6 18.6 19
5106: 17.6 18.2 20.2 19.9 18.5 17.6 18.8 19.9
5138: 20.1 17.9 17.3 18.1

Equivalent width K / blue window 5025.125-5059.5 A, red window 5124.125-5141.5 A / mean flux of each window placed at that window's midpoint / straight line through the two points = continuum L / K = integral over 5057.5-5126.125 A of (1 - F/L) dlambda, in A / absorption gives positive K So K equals -0.9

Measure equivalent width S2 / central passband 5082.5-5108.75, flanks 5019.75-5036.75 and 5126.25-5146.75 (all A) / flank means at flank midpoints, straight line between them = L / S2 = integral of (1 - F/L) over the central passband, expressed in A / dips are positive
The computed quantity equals -0.5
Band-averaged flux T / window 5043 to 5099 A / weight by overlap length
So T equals 18.8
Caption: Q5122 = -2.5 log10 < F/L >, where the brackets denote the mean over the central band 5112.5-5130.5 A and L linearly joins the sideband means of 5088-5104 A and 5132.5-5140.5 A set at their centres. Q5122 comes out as 0.03 mag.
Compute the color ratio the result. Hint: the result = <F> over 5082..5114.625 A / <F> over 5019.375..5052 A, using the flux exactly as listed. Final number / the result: 1.0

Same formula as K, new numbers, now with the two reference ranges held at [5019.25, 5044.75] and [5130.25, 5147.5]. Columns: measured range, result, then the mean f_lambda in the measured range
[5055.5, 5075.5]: -0.51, 18.6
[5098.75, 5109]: 0.10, 18.3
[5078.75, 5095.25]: -0.78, 19.2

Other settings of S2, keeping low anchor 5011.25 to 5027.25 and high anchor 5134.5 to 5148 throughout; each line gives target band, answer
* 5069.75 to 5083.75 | -0.52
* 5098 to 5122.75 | -0.60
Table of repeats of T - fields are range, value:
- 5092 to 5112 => 18.4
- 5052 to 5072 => 18.5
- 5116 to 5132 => 18.7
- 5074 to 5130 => 18.9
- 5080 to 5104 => 19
